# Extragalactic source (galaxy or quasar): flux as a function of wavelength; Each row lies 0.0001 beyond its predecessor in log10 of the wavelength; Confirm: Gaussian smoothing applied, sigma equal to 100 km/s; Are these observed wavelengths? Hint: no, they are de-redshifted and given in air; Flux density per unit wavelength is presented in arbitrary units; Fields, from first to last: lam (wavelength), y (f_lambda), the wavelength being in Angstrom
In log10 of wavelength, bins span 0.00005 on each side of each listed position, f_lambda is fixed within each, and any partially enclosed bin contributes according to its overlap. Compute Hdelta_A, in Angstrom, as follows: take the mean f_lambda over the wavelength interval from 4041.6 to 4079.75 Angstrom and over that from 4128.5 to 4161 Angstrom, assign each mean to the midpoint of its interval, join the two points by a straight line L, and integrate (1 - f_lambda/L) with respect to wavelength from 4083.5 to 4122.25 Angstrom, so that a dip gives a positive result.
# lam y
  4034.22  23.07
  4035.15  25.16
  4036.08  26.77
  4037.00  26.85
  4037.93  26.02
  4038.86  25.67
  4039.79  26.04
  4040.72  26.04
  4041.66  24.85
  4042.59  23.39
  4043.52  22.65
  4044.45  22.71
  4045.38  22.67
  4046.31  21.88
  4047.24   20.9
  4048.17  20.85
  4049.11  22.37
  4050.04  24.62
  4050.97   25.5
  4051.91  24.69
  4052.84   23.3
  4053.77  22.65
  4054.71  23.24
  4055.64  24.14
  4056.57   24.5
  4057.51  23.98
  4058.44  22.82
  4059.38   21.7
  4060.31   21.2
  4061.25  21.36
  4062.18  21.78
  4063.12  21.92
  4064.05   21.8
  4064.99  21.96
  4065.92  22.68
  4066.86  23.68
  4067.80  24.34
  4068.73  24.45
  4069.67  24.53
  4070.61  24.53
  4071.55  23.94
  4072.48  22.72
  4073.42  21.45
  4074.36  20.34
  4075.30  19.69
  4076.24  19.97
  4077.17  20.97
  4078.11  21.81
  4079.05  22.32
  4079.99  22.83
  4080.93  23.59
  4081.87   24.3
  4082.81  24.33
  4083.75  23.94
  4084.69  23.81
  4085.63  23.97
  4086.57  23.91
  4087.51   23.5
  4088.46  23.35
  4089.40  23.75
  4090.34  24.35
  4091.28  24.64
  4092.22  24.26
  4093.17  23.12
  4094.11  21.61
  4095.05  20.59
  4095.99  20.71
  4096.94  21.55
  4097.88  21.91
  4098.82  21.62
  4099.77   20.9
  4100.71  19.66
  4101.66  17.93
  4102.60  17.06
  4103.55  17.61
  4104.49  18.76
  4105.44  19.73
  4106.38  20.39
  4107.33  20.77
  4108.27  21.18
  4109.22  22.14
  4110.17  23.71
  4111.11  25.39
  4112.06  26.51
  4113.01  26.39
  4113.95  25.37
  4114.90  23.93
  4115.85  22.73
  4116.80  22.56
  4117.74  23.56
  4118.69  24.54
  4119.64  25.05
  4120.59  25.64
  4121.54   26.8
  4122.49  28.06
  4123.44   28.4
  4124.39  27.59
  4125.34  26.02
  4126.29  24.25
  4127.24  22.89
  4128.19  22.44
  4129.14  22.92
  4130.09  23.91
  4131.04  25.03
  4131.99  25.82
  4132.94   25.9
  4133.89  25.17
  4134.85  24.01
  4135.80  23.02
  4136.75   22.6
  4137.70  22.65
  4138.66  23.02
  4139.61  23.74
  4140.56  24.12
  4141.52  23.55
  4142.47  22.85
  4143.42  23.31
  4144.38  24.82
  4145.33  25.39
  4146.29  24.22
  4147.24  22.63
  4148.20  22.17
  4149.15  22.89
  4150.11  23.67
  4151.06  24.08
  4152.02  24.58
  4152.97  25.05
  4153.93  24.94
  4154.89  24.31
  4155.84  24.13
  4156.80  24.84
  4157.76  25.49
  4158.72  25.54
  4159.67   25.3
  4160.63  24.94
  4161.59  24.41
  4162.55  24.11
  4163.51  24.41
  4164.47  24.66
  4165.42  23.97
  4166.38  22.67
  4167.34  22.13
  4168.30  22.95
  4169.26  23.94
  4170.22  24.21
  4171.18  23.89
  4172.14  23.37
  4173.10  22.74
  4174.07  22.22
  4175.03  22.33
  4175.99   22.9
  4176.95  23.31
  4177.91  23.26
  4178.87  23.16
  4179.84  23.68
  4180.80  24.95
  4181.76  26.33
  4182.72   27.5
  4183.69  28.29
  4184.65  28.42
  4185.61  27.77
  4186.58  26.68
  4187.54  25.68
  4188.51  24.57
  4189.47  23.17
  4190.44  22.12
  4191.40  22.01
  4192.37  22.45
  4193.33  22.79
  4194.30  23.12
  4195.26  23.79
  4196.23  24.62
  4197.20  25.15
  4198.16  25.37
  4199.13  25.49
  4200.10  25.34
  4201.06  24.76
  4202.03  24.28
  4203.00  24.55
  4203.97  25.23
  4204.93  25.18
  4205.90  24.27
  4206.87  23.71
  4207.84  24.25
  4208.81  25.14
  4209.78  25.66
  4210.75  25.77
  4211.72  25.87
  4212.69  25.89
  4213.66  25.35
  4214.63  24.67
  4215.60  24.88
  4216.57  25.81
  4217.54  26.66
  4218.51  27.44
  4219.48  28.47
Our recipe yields 1.2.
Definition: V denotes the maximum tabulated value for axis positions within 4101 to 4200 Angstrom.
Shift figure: 28.42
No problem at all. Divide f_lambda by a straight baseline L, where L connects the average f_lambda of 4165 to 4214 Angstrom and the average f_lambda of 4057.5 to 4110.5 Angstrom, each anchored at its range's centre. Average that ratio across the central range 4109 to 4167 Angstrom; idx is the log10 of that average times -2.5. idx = -0.05 mag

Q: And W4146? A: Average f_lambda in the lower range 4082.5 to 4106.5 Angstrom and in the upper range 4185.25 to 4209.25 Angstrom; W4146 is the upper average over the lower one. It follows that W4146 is 1.12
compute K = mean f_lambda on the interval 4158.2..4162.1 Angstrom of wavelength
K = 25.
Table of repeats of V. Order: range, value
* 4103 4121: 26.51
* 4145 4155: 25.39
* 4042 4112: 25.5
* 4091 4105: 24.64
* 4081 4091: 24.35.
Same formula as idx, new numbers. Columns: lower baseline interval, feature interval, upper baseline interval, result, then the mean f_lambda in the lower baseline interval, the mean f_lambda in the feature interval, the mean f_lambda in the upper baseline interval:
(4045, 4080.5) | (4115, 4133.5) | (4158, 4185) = -0.06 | 22.6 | 24.9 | 24.3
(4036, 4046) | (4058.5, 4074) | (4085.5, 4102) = 0.04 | 24.8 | 22.7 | 22.3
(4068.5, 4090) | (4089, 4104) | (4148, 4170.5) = 0.09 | 22.9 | 21.3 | 24.2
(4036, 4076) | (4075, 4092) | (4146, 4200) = 0.02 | 23.3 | 23.1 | 24.2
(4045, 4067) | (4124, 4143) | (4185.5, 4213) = -0.01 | 22.7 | 24.1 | 24.6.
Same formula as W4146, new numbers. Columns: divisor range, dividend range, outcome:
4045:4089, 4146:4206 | 1.06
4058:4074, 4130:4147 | 1.06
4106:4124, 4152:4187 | 1.00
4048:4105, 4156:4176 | 1.06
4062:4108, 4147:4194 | 1.09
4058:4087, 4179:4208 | 1.10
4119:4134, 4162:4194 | 0.95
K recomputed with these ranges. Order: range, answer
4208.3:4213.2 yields 25.6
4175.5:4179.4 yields 23.2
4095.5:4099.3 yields 21.4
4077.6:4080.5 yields 22.3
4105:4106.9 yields 20.1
